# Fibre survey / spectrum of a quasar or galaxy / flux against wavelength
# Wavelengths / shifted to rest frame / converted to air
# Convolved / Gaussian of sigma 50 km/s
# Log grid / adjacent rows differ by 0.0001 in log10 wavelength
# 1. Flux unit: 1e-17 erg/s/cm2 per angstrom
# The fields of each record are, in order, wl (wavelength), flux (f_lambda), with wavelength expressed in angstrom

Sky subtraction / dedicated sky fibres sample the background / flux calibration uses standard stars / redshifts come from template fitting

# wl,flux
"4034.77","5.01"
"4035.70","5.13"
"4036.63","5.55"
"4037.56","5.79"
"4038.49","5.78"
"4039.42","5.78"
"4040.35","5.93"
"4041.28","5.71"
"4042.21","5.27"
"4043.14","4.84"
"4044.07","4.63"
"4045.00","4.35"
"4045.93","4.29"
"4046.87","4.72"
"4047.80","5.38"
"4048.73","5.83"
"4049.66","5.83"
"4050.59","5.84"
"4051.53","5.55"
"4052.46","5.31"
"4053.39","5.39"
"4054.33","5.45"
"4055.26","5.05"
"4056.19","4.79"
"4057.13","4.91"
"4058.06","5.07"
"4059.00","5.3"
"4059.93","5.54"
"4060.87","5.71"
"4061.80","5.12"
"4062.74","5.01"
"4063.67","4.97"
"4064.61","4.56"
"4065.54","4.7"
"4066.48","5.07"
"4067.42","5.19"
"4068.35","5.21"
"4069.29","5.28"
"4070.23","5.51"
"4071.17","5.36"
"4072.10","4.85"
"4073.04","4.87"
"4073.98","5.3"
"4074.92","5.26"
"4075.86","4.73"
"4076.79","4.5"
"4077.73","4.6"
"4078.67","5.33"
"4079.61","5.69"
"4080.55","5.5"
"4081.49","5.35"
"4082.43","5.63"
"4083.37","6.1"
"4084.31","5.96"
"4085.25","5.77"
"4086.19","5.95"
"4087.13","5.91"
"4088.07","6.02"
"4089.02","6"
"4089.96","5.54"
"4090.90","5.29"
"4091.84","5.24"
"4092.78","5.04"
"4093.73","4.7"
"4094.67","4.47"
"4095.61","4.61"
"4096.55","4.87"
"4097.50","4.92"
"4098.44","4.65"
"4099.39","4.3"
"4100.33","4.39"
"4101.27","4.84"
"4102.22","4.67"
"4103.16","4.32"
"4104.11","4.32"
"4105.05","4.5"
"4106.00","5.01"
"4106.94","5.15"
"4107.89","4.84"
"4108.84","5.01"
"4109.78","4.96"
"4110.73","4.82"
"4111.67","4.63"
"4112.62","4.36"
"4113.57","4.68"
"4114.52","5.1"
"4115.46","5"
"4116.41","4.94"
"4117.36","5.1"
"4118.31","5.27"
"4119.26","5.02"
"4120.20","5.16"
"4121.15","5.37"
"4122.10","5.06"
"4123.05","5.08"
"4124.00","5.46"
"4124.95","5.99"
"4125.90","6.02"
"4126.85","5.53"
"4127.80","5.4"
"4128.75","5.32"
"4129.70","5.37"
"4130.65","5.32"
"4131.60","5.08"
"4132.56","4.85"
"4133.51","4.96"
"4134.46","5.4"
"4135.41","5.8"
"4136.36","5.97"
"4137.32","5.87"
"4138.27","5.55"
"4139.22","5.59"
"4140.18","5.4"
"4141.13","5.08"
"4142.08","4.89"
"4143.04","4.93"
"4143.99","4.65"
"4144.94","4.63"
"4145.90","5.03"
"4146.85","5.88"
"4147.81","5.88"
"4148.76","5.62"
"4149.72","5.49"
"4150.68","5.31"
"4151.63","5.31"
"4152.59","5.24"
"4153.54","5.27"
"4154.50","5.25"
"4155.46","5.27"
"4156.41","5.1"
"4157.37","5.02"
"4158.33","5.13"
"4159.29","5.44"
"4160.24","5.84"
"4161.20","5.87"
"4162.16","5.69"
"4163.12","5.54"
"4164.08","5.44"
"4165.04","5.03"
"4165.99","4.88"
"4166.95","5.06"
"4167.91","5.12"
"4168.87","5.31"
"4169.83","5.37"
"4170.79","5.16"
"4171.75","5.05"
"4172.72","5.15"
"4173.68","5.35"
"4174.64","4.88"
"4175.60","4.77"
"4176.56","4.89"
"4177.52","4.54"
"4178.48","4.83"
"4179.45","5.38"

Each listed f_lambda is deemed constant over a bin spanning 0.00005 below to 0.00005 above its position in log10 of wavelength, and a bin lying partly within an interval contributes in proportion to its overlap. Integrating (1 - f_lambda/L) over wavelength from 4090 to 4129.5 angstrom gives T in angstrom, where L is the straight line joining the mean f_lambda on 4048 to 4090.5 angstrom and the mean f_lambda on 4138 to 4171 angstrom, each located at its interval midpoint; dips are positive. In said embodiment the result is 2.6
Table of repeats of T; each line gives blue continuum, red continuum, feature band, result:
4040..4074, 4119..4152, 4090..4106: 1.6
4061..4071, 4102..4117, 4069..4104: -1.5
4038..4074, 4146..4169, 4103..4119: 1.4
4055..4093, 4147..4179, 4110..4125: 0.7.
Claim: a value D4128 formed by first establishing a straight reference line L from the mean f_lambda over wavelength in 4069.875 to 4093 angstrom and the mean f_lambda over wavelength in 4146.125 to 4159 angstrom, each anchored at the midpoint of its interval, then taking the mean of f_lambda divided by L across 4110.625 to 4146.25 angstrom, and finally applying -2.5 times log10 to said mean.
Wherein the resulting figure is 0.035 mag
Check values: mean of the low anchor 5.42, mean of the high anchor 5.36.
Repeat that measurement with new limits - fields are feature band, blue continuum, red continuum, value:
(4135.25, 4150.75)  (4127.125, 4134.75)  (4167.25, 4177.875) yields -0.043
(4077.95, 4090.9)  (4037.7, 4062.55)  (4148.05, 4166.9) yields -0.079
